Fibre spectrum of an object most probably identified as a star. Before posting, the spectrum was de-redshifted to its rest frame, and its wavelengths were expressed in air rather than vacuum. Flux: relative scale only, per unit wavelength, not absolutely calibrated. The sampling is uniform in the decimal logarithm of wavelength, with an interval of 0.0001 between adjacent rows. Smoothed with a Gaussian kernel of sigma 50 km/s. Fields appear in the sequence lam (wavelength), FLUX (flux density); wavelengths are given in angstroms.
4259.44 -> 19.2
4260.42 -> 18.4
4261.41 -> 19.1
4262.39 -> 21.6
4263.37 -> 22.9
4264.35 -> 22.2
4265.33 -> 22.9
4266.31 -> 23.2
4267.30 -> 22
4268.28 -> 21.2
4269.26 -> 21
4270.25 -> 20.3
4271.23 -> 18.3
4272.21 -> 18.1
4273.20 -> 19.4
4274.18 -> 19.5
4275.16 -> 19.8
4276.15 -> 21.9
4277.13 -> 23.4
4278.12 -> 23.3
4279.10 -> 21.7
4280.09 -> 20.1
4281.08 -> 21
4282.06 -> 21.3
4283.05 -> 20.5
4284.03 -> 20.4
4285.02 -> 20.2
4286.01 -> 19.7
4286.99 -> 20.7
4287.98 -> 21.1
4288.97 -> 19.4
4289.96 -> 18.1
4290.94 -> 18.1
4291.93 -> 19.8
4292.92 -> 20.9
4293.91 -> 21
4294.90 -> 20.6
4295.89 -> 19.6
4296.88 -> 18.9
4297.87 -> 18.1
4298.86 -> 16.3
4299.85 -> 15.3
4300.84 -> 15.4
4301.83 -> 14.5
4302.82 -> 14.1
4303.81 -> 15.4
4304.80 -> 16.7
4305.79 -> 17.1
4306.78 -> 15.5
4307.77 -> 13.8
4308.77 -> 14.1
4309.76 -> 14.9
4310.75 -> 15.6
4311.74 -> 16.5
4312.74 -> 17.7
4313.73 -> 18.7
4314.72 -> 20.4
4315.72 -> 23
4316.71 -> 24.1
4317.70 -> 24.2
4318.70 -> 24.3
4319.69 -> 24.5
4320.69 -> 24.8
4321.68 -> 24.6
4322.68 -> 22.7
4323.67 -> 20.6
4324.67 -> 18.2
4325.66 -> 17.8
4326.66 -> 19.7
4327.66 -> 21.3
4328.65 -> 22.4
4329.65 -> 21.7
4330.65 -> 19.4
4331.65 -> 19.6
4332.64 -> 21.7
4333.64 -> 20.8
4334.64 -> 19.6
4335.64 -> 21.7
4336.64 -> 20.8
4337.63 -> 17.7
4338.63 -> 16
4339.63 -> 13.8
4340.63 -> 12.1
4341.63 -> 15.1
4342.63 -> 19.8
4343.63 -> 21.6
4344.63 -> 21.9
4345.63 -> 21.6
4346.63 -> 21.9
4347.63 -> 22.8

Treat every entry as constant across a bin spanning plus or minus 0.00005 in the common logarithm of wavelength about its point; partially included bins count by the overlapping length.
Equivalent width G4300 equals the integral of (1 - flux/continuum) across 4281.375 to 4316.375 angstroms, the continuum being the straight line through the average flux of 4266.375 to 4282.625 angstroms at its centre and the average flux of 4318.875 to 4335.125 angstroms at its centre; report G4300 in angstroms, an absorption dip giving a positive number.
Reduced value 4.81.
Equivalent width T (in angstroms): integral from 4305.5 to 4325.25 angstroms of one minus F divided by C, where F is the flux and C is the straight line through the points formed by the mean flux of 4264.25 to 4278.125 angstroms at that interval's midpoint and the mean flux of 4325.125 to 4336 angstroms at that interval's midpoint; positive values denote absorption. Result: 0.8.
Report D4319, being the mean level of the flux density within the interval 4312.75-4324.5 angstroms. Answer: 22.6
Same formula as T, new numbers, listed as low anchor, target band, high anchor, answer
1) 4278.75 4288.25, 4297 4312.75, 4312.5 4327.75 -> 4.1 angstroms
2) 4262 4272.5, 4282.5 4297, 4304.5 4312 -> -1.5 angstroms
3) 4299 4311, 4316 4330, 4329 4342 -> -4.2 angstroms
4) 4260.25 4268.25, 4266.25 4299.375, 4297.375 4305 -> -2.9 angstroms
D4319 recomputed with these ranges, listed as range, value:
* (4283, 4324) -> 19.1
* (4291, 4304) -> 17.7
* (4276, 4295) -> 20.6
